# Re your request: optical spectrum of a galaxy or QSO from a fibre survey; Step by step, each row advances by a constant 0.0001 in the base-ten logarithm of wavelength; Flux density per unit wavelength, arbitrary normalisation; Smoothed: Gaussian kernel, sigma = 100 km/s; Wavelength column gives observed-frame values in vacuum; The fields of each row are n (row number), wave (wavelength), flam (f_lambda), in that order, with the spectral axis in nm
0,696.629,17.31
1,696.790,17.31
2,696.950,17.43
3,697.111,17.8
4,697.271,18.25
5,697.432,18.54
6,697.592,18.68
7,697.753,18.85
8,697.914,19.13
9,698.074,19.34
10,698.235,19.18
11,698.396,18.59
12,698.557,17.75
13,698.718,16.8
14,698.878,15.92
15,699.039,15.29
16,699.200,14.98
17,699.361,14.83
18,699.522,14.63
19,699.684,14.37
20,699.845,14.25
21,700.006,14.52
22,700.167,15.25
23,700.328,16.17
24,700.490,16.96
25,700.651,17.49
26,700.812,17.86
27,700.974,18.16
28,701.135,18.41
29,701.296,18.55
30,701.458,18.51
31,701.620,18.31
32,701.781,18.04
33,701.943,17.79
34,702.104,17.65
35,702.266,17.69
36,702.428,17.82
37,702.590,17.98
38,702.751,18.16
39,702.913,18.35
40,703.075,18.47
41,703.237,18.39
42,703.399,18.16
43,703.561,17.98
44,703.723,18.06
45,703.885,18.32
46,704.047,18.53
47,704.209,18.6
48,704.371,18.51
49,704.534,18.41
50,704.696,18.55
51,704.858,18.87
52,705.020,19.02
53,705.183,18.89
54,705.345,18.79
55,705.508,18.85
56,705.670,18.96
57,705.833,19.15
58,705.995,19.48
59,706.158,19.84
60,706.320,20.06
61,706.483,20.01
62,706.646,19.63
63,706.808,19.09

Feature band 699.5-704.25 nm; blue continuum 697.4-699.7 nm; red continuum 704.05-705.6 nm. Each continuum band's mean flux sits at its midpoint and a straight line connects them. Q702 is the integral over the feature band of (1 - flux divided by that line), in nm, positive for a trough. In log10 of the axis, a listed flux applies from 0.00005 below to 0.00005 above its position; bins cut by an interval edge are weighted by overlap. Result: 0.14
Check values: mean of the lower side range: 17.2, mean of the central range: 17.5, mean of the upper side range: 18.7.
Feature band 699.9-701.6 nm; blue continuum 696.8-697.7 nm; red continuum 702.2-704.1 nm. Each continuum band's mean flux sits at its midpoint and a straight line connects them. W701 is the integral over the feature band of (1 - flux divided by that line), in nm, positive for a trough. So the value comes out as 0.09 nm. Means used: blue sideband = 18.1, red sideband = 18.2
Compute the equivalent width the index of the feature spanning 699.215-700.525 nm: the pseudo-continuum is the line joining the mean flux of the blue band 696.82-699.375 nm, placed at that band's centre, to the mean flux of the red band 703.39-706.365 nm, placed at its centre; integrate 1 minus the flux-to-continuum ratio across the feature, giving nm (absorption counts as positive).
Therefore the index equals 0.21 nm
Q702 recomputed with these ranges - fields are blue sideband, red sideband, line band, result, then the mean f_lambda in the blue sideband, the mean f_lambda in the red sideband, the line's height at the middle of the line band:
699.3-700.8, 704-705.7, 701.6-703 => -0.079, 15.5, 18.7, 17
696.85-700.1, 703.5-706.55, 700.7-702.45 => -0.020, 17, 18.9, 17.9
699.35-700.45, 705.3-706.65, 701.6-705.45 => -0.159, 14.9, 19.4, 17.6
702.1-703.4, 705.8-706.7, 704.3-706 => 0.033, 18.1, 19.7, 19.2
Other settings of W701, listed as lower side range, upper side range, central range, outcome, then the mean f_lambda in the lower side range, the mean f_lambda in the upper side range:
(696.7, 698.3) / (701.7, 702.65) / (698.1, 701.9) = 0.278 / 18.4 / 17.8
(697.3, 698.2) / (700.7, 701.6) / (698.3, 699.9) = 0.244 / 18.9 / 18.3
